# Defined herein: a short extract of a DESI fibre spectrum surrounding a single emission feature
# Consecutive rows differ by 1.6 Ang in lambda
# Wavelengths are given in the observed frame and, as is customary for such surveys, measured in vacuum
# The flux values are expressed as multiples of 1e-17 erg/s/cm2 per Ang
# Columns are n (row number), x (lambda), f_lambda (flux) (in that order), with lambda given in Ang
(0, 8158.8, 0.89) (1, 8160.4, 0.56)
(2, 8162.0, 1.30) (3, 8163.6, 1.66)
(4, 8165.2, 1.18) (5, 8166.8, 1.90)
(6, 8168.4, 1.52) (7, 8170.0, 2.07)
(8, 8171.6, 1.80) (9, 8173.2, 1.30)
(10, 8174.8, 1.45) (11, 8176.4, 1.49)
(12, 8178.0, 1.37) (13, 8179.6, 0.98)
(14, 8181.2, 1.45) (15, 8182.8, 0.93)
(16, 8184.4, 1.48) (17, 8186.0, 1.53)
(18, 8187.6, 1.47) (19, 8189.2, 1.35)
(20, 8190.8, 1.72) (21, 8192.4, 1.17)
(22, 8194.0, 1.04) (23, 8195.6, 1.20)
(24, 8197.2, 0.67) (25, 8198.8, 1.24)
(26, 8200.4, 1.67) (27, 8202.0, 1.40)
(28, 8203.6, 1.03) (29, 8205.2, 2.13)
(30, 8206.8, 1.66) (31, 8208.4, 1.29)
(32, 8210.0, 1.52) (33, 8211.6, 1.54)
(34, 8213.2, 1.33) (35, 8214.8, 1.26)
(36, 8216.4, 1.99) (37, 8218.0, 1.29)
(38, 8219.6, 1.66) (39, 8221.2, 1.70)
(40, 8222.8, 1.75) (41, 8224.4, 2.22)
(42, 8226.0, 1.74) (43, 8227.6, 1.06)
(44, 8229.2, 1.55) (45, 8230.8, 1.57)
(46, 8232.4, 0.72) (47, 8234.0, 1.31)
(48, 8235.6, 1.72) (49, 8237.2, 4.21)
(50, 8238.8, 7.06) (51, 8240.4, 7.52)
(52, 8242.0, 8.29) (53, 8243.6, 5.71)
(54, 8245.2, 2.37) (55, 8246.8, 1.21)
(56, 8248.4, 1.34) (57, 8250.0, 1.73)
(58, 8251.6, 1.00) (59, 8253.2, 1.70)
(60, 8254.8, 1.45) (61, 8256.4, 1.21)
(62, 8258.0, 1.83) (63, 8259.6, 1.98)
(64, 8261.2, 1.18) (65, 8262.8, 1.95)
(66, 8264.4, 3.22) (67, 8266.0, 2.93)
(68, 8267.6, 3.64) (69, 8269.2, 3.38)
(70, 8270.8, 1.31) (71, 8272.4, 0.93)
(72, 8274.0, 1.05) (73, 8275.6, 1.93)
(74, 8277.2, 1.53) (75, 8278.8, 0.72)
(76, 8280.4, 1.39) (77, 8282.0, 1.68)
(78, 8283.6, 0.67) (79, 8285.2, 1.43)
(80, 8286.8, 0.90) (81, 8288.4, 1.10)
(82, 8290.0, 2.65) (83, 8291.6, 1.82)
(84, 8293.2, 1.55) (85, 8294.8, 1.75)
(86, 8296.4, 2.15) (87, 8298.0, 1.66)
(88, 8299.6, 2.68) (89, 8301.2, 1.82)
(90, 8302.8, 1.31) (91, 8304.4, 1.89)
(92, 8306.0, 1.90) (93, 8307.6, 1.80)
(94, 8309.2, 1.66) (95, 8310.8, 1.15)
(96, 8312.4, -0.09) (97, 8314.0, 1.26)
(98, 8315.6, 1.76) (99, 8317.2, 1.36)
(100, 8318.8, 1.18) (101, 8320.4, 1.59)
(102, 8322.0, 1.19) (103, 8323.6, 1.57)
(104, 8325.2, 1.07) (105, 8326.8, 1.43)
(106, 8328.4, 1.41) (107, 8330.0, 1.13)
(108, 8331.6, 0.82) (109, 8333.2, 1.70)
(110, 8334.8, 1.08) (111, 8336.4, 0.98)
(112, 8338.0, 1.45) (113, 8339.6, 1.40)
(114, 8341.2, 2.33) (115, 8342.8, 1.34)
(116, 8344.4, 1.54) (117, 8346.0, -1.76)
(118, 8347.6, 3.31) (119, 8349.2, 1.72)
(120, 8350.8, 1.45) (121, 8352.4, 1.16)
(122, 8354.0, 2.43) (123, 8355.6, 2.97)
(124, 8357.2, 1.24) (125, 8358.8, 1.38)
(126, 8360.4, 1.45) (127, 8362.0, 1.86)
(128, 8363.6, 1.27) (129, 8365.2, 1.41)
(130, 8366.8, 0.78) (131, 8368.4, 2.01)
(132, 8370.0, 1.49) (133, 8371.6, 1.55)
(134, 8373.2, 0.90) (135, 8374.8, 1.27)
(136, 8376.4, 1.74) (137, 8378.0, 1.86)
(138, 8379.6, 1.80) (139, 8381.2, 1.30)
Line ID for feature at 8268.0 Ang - [N II] 6583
